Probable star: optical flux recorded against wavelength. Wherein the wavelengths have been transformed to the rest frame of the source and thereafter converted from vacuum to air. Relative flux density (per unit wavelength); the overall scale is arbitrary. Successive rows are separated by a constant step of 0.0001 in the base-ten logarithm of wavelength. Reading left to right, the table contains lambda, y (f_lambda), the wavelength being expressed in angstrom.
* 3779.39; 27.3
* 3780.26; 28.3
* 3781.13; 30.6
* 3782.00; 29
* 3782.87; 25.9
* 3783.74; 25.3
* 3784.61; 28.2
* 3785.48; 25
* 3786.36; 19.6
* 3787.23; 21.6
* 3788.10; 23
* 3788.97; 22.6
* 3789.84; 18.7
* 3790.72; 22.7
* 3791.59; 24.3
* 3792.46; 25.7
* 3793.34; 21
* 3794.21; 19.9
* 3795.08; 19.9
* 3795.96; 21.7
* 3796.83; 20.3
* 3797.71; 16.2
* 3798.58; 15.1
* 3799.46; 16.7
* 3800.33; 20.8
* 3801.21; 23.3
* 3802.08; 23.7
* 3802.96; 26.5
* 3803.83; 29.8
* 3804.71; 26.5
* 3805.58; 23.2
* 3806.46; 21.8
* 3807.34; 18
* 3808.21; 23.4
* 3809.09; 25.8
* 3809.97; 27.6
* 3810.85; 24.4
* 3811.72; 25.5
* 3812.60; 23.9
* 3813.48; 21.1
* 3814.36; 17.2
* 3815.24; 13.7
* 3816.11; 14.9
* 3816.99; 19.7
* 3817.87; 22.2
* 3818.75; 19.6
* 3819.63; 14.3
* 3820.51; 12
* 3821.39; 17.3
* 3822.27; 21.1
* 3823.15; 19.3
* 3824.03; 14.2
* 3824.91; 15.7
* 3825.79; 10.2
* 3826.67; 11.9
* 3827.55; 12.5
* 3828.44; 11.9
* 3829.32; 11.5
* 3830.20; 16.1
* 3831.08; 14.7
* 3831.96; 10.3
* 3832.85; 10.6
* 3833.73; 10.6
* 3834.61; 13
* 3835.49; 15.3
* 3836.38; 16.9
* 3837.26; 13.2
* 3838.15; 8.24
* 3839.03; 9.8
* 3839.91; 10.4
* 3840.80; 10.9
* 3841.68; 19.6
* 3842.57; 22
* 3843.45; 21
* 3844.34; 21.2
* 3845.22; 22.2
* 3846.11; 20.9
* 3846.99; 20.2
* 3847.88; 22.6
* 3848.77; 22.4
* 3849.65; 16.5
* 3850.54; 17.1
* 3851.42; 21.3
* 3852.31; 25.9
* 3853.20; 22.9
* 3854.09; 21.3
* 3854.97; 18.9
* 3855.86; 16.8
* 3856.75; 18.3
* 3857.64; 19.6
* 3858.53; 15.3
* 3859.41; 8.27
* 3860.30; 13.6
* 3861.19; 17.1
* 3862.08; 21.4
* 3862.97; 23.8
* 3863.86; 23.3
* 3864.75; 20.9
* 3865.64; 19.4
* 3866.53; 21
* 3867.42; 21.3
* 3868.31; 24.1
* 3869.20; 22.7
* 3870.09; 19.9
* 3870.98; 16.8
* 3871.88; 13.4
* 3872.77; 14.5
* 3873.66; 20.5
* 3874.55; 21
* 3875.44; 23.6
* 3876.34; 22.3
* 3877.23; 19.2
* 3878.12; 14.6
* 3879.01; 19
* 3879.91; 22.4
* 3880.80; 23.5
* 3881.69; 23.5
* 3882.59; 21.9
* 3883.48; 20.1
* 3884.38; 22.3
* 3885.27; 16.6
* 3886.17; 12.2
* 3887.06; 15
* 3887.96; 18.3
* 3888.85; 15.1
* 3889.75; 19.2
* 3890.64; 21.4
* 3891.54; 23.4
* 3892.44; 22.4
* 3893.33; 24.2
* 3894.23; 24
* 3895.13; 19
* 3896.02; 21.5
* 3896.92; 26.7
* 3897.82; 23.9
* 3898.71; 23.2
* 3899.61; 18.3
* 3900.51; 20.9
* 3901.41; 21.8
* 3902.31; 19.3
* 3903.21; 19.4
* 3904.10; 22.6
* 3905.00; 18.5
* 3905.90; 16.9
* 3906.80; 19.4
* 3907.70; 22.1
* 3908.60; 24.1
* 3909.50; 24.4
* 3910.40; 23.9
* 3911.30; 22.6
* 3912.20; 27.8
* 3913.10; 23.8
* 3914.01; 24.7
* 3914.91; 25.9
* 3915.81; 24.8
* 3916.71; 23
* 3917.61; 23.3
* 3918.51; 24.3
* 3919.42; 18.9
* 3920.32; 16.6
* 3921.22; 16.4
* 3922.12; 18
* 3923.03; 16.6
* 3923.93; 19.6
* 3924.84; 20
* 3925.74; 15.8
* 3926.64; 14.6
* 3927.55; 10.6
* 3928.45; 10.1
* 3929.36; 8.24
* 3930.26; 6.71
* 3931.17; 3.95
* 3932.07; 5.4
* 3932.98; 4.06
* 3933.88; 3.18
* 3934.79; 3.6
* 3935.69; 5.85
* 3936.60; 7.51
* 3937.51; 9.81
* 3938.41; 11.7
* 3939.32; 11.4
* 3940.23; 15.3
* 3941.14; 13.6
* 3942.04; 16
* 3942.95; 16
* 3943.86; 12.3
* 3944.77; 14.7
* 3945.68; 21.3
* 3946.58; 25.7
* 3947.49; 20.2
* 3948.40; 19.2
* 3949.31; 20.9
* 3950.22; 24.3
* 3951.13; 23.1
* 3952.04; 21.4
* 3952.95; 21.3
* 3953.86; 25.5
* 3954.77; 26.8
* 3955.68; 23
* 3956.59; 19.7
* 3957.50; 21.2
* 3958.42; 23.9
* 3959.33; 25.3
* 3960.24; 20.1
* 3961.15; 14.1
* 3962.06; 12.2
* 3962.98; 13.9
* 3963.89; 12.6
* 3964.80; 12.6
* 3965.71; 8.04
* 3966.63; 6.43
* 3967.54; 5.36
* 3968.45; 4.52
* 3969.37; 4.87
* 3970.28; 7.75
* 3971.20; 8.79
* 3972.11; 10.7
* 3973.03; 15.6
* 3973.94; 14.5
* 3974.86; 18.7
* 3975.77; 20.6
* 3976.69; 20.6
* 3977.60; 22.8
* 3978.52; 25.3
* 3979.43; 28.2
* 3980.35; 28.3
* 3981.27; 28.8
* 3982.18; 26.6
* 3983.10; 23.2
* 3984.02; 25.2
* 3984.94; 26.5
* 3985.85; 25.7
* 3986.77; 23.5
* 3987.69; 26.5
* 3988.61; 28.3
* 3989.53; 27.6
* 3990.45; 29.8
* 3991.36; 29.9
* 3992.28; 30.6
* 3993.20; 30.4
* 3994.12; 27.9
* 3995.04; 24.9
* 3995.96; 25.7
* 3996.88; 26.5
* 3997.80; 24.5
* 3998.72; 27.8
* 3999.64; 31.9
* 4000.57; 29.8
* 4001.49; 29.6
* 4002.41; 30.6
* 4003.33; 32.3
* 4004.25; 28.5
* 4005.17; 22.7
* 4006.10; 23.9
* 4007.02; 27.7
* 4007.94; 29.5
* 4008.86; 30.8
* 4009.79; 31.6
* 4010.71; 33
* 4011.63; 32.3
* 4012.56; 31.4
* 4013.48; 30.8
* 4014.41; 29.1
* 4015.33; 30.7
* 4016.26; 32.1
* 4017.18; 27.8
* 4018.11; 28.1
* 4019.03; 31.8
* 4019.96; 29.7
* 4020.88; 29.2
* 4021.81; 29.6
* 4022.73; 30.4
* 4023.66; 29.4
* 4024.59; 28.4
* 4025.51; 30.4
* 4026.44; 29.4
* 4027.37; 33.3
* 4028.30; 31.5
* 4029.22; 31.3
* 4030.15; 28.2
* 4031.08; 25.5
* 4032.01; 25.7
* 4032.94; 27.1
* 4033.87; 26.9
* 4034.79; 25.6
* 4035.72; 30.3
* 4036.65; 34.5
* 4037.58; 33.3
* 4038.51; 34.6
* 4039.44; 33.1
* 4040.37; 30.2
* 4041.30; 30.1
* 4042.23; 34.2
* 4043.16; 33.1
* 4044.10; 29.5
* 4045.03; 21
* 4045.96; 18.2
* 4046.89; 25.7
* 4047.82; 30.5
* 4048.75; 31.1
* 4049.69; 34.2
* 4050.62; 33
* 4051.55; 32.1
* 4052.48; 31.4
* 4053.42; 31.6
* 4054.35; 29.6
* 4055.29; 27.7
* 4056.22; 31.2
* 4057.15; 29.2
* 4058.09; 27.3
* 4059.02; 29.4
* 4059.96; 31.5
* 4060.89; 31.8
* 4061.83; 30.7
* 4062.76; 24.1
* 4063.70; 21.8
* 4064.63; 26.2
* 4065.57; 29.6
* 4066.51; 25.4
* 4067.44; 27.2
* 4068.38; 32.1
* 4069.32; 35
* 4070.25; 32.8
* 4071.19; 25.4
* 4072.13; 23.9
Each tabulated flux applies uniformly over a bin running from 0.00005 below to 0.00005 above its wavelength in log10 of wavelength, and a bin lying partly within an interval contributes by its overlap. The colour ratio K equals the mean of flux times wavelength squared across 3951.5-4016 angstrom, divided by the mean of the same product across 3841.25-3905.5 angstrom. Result 1.2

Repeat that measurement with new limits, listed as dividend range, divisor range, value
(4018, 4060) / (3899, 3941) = 1.90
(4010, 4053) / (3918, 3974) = 2.14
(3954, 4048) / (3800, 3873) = 1.50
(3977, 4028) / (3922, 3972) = 2.05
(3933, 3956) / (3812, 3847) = 1.10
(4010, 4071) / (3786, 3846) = 1.80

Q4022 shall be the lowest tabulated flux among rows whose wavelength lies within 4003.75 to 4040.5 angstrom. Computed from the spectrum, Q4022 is 22.7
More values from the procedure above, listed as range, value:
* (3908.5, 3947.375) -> 3.18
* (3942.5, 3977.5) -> 4.52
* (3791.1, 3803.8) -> 15.1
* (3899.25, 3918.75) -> 16.9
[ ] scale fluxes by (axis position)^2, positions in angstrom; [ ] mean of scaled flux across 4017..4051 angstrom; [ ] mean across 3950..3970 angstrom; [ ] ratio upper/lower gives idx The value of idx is 1.85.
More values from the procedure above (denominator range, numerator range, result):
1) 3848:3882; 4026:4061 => 1.66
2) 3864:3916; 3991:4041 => 1.50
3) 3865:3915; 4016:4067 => 1.52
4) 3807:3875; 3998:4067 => 1.81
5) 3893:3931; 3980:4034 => 1.50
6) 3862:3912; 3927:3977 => 0.71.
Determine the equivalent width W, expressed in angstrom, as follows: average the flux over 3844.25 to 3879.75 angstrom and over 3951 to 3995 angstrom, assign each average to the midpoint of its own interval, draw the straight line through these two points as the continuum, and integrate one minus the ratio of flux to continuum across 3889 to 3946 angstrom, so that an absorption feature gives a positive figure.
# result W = 7.0 angstrom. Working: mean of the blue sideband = 19.6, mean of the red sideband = 20.4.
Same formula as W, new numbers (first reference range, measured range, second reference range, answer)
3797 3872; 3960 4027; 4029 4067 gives 6.0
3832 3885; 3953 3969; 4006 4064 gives 5.6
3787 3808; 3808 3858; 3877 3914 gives 9.2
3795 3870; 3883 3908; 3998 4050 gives 2.2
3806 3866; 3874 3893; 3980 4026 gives 0.8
